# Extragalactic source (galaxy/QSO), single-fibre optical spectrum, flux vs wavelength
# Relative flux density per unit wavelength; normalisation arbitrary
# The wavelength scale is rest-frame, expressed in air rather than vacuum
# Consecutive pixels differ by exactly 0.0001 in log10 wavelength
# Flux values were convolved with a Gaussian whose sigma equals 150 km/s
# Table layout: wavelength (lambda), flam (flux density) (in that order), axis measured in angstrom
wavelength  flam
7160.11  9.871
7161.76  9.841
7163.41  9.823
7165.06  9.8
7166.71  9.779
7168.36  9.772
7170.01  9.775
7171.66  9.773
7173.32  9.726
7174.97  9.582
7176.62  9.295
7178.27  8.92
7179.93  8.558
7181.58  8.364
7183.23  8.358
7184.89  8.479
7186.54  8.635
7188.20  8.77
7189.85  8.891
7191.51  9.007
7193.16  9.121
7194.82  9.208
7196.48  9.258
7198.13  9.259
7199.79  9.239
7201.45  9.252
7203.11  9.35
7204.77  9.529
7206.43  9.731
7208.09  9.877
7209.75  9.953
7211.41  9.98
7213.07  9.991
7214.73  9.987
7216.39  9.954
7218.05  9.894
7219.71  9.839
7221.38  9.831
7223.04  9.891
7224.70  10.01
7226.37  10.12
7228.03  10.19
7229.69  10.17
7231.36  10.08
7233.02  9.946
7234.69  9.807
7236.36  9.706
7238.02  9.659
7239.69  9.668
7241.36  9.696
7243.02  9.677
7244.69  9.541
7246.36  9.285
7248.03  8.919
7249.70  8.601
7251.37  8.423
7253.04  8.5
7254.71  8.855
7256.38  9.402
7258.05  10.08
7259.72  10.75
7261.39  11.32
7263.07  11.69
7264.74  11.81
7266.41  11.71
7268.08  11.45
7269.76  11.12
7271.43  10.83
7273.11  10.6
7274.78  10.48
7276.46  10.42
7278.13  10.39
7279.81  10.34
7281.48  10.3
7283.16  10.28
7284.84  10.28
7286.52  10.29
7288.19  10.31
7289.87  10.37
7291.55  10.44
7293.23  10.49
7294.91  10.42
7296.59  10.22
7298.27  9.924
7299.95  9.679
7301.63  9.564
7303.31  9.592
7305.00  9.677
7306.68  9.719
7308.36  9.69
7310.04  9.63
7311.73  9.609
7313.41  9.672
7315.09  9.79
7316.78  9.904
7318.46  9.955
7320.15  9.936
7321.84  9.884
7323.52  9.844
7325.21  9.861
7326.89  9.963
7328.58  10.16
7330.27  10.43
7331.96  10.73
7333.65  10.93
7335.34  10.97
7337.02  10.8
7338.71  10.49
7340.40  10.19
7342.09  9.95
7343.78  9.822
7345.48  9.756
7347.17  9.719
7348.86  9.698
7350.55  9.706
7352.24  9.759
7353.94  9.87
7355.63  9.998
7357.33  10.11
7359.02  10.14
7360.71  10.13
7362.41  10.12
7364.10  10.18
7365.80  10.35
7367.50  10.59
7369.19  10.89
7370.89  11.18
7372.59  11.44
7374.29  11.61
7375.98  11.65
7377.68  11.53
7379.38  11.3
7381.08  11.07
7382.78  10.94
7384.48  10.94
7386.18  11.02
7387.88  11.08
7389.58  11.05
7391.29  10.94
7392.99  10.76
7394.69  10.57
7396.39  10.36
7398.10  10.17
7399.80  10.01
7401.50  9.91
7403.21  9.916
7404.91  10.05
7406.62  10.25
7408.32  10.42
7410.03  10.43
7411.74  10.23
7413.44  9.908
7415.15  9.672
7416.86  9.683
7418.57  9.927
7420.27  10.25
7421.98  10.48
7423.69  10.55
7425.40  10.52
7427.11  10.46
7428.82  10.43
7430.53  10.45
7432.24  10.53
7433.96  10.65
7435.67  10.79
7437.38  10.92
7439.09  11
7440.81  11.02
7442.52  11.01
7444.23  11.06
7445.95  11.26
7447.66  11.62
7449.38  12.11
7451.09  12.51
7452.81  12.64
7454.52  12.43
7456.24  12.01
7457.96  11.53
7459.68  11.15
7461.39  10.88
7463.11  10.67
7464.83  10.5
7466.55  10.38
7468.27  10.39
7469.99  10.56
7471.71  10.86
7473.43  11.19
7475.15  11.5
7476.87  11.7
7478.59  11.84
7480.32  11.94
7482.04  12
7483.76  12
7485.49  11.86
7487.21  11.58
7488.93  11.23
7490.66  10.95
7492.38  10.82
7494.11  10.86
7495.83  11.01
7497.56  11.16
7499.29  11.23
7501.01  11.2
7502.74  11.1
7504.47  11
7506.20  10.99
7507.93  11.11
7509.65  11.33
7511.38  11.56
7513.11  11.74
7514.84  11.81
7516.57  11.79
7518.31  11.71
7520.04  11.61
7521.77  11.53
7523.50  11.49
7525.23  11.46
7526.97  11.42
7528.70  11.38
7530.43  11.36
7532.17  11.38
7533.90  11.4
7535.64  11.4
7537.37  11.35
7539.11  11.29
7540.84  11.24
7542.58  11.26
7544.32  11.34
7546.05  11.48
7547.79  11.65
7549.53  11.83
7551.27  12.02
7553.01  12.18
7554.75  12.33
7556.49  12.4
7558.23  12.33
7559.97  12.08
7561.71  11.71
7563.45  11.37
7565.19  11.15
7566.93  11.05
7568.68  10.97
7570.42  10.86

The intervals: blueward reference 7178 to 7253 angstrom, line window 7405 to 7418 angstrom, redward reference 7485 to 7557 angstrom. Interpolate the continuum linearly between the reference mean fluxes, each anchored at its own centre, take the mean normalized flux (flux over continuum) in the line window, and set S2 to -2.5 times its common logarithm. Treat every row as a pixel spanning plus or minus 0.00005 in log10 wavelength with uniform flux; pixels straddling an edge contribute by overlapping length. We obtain 0.068 mag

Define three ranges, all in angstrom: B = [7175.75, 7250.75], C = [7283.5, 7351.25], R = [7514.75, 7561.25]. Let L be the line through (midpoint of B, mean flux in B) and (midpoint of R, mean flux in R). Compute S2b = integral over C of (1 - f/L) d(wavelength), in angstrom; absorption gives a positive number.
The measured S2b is 0.7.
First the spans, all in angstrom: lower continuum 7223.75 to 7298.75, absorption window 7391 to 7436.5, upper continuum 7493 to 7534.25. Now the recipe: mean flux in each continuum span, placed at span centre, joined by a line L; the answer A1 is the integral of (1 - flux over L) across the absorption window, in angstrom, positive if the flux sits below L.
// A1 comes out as 2.4 angstrom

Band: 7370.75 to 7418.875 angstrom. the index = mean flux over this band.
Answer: 10.6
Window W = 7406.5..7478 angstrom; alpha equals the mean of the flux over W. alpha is 10.9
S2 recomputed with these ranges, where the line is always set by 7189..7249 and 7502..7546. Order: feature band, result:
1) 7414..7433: 0.06 mag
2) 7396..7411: 0.06 mag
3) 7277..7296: -0.03 mag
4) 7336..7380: 0.00 mag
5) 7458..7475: 0.03 mag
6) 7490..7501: 0.02 mag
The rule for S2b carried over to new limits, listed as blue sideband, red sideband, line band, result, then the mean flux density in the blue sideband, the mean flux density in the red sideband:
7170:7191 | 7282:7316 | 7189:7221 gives -1.3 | 8.98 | 9.98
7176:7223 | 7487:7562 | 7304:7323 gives 0.6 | 9.32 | 11.5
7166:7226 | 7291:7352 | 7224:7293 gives -3.0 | 9.42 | 10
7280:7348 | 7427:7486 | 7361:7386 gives -0.9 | 10.1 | 11.3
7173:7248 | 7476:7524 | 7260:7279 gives -2.3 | 9.49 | 11.4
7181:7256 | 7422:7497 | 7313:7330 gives 0.4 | 9.44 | 11.2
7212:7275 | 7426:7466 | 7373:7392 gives -0.7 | 10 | 11.2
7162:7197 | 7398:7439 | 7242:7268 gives -1.1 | 9.19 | 10.3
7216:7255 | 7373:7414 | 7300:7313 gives 0.6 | 9.6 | 10.7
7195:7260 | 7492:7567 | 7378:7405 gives -0.1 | 9.62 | 11.5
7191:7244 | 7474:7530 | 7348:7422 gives 1.8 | 9.72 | 11.4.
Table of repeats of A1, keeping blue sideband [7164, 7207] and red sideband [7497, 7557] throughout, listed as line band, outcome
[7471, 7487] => -0.7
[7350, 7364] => 0.5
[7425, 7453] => -0.5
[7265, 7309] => -2.1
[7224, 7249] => -0.5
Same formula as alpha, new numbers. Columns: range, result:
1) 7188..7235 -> 9.67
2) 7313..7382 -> 10.3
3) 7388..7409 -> 10.4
